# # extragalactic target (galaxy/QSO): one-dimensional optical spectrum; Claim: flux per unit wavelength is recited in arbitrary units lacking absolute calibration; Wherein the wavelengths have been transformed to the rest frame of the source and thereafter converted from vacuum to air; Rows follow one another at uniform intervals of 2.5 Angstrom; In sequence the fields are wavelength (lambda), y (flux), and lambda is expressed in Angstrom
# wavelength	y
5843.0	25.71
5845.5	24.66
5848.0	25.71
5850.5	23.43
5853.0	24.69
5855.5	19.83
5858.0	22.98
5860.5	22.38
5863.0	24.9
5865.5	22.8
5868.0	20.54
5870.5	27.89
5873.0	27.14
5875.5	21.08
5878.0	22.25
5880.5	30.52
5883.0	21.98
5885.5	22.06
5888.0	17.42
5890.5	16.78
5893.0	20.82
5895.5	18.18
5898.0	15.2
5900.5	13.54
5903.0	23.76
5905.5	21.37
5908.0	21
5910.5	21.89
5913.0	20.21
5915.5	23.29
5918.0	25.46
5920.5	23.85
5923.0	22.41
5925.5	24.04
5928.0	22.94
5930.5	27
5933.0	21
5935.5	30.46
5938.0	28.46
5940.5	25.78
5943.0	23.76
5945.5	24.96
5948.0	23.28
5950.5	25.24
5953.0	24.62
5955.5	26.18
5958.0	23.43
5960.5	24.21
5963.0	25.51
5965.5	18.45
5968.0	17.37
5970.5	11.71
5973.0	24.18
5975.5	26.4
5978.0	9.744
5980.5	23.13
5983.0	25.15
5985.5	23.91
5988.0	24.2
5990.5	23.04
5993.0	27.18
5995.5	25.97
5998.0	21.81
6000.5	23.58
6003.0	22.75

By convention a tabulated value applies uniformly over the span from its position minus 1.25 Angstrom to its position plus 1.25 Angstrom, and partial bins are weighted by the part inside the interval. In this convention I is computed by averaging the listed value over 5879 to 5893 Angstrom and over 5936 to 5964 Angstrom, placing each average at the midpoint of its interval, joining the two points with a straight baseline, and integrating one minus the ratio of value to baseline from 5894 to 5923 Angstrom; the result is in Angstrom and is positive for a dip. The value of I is 2.8 Angstrom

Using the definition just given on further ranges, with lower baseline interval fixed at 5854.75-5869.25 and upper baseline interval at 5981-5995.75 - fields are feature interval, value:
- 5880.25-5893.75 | 1.08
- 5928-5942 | -1.44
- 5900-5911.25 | 1.20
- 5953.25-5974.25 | 2.36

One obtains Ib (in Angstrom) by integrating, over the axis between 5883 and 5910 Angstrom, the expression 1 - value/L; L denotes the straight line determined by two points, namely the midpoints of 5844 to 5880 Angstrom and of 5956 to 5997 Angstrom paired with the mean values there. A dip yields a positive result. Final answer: 4.7 Angstrom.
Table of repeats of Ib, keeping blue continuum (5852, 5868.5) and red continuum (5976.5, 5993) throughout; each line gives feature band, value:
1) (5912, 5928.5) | -0.6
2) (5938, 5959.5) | -2.6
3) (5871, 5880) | -0.7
